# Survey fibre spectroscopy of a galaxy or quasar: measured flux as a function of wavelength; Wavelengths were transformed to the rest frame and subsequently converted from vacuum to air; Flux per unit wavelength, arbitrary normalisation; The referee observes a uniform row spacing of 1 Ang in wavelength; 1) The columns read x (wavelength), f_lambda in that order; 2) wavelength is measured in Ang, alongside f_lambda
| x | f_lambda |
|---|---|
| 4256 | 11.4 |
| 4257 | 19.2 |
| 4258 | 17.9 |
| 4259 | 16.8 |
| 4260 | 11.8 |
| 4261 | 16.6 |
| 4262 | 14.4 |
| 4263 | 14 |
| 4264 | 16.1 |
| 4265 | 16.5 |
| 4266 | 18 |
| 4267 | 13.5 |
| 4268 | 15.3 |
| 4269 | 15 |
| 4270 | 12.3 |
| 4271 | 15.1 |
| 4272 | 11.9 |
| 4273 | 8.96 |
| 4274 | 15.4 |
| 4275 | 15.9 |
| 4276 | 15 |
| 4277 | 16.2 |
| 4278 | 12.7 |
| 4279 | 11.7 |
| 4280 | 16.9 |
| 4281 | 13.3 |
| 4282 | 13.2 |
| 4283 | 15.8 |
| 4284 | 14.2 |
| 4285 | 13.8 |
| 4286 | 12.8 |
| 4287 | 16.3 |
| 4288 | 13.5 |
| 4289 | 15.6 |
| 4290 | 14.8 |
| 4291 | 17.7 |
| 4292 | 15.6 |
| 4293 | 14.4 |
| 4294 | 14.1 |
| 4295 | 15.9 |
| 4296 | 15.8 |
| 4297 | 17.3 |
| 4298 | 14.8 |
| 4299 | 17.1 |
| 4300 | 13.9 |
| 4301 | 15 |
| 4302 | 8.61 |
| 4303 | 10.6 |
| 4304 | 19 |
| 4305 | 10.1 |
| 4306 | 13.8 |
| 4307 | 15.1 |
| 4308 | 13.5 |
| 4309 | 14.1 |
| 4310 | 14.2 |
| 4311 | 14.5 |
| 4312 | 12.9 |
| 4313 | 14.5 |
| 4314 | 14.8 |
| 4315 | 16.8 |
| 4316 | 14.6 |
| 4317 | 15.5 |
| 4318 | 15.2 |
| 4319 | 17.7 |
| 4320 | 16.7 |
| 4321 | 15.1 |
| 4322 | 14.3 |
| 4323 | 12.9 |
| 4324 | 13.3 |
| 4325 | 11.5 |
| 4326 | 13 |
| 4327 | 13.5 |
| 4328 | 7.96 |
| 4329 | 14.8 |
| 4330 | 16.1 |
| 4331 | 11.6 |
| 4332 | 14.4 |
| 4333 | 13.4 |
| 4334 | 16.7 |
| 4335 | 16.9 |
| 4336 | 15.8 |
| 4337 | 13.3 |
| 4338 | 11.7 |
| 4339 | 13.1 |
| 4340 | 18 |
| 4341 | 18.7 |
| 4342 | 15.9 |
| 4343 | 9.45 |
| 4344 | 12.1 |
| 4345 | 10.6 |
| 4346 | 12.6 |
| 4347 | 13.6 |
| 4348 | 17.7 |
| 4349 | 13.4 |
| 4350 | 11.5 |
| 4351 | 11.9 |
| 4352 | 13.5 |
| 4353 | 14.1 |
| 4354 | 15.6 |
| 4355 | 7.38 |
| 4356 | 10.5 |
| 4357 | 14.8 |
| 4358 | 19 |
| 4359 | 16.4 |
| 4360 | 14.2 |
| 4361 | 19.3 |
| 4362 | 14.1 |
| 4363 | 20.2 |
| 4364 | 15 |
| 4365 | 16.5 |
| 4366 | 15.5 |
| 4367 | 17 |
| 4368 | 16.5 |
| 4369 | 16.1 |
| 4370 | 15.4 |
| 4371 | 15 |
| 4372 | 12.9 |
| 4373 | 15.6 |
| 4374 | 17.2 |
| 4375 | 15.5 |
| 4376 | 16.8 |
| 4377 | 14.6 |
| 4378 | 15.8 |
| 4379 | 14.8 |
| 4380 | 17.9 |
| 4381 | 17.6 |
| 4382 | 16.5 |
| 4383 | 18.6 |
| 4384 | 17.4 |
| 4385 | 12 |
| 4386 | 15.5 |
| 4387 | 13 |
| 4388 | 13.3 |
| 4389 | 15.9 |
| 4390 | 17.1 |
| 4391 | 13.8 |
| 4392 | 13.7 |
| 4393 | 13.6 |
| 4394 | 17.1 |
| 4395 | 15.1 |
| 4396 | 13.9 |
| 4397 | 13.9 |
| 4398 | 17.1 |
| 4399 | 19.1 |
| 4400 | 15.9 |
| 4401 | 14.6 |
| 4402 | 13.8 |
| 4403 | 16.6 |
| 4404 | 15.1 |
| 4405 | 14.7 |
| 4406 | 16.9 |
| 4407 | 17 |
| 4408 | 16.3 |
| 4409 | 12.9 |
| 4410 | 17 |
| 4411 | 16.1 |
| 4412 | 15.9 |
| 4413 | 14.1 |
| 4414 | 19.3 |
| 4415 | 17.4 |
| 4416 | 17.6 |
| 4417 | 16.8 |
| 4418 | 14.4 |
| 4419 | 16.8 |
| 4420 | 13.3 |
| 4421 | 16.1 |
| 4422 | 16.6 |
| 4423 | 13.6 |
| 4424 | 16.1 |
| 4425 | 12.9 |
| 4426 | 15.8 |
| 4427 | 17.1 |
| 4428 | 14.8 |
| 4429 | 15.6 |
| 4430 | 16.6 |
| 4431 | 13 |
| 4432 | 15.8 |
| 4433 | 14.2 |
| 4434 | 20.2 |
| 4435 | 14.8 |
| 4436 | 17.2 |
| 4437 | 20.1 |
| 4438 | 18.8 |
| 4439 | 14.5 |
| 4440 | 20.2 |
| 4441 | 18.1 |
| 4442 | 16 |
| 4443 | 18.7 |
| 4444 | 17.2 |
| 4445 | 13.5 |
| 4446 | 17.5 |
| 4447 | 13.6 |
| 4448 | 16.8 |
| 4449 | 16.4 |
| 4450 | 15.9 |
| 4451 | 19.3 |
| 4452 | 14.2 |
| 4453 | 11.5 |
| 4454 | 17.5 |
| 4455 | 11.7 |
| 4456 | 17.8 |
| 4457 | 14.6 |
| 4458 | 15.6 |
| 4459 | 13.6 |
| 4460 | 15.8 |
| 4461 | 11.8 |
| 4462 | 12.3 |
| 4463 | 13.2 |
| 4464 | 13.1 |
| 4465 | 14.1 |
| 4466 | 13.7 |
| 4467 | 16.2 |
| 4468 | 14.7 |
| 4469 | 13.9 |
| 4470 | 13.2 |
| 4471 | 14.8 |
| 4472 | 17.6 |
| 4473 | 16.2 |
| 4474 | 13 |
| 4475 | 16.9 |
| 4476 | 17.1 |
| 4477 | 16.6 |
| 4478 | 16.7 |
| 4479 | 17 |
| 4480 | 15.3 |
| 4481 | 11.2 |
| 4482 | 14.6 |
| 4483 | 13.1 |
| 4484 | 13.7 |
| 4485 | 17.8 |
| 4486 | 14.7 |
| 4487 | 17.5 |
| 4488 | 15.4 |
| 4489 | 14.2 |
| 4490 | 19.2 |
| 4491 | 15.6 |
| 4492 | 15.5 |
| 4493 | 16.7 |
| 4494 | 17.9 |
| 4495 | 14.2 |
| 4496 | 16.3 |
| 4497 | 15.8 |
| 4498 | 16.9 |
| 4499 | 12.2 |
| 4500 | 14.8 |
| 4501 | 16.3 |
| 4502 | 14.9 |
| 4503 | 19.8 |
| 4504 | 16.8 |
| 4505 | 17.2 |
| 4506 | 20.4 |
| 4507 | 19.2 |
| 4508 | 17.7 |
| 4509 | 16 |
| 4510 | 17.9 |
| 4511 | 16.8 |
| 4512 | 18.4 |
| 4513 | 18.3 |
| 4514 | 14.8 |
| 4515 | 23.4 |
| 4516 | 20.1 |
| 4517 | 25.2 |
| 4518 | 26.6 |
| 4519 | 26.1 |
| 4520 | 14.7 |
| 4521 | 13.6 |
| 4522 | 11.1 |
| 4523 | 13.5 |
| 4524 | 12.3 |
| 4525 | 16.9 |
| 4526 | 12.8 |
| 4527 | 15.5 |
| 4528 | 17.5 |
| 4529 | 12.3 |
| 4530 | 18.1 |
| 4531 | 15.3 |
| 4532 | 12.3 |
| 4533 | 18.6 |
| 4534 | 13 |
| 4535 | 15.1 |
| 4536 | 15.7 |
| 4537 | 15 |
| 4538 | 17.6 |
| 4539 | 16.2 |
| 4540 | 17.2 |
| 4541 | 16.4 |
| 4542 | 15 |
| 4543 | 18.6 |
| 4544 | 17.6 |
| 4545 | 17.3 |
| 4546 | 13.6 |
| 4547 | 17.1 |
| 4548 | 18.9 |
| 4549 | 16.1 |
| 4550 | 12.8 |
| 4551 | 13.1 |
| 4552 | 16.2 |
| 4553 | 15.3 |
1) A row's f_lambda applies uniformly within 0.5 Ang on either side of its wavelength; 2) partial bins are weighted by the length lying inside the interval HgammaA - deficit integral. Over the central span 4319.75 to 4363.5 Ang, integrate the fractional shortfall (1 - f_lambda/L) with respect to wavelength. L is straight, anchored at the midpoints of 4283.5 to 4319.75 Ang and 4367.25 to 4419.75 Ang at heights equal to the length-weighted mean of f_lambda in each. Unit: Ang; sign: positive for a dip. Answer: 3.0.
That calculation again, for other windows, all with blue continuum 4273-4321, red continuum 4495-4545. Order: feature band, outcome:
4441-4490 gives 3.16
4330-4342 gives 0.04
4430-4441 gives -0.65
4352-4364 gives 0.20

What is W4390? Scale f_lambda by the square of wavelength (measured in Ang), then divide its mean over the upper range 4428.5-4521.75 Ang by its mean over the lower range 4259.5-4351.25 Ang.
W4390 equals 1.23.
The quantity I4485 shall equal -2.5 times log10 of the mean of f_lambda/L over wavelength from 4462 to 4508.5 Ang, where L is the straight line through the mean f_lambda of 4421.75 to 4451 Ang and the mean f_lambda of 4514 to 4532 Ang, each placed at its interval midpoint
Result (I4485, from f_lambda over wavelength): 0.07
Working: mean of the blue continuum 16.3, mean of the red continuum 17.1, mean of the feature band 15.7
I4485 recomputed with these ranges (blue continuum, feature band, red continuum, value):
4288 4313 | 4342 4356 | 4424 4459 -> 0.190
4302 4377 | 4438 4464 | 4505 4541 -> 0.033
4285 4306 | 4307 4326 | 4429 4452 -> 0.027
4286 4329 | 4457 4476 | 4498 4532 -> 0.138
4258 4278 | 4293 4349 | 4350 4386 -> 0.061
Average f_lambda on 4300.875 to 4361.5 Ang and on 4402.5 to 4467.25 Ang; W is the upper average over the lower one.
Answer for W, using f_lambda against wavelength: 1.12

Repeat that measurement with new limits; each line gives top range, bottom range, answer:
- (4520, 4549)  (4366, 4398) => 1.00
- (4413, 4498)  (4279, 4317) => 1.08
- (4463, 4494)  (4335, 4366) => 1.06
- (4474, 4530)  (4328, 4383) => 1.12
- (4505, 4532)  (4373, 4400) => 1.11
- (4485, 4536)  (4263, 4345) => 1.16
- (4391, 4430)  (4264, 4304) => 1.07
